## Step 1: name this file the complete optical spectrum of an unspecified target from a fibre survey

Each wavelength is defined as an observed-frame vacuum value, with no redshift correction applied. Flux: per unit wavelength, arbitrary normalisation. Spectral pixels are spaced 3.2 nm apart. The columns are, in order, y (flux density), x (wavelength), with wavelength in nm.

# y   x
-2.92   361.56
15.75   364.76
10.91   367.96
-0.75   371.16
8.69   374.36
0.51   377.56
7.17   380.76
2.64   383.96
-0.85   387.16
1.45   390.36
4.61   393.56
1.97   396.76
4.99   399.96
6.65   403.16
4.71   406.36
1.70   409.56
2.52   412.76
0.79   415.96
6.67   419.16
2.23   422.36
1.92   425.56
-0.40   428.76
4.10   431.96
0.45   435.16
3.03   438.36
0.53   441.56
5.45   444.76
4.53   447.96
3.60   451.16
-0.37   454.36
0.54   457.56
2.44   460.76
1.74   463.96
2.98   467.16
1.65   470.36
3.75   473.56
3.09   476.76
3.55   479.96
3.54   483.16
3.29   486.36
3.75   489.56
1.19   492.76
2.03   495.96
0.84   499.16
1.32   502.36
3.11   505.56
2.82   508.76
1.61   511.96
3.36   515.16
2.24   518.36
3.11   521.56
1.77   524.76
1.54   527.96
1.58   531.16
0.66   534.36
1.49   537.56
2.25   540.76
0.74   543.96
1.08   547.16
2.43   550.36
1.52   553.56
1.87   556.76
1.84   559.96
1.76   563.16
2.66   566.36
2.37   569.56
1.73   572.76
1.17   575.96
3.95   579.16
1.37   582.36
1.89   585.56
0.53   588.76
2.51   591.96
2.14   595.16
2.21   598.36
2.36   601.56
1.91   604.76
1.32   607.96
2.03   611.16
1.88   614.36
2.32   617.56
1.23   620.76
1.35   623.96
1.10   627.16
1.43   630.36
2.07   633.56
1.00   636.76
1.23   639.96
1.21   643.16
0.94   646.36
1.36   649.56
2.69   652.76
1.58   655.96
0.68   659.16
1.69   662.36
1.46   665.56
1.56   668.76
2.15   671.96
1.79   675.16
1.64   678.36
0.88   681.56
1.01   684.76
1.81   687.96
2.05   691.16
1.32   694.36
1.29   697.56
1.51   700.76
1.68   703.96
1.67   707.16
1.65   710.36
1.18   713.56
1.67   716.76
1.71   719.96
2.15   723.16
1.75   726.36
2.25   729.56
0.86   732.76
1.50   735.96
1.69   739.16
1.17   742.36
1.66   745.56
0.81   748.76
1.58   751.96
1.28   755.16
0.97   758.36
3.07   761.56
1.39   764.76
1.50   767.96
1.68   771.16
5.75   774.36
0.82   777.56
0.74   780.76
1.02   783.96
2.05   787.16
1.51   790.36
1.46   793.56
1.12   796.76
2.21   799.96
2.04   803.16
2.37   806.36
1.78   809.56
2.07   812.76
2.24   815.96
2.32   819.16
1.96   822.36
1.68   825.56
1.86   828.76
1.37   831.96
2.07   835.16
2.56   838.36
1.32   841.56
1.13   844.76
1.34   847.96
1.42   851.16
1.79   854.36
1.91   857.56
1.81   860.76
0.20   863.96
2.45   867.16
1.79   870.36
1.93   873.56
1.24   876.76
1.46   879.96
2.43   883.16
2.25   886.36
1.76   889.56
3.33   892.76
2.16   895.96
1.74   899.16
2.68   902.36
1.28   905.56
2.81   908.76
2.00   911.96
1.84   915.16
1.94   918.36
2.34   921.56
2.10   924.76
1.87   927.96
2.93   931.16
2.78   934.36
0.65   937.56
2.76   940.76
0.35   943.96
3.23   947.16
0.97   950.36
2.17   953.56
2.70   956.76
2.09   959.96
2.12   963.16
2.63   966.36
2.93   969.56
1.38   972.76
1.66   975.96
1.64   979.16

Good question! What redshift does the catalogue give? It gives 1.08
